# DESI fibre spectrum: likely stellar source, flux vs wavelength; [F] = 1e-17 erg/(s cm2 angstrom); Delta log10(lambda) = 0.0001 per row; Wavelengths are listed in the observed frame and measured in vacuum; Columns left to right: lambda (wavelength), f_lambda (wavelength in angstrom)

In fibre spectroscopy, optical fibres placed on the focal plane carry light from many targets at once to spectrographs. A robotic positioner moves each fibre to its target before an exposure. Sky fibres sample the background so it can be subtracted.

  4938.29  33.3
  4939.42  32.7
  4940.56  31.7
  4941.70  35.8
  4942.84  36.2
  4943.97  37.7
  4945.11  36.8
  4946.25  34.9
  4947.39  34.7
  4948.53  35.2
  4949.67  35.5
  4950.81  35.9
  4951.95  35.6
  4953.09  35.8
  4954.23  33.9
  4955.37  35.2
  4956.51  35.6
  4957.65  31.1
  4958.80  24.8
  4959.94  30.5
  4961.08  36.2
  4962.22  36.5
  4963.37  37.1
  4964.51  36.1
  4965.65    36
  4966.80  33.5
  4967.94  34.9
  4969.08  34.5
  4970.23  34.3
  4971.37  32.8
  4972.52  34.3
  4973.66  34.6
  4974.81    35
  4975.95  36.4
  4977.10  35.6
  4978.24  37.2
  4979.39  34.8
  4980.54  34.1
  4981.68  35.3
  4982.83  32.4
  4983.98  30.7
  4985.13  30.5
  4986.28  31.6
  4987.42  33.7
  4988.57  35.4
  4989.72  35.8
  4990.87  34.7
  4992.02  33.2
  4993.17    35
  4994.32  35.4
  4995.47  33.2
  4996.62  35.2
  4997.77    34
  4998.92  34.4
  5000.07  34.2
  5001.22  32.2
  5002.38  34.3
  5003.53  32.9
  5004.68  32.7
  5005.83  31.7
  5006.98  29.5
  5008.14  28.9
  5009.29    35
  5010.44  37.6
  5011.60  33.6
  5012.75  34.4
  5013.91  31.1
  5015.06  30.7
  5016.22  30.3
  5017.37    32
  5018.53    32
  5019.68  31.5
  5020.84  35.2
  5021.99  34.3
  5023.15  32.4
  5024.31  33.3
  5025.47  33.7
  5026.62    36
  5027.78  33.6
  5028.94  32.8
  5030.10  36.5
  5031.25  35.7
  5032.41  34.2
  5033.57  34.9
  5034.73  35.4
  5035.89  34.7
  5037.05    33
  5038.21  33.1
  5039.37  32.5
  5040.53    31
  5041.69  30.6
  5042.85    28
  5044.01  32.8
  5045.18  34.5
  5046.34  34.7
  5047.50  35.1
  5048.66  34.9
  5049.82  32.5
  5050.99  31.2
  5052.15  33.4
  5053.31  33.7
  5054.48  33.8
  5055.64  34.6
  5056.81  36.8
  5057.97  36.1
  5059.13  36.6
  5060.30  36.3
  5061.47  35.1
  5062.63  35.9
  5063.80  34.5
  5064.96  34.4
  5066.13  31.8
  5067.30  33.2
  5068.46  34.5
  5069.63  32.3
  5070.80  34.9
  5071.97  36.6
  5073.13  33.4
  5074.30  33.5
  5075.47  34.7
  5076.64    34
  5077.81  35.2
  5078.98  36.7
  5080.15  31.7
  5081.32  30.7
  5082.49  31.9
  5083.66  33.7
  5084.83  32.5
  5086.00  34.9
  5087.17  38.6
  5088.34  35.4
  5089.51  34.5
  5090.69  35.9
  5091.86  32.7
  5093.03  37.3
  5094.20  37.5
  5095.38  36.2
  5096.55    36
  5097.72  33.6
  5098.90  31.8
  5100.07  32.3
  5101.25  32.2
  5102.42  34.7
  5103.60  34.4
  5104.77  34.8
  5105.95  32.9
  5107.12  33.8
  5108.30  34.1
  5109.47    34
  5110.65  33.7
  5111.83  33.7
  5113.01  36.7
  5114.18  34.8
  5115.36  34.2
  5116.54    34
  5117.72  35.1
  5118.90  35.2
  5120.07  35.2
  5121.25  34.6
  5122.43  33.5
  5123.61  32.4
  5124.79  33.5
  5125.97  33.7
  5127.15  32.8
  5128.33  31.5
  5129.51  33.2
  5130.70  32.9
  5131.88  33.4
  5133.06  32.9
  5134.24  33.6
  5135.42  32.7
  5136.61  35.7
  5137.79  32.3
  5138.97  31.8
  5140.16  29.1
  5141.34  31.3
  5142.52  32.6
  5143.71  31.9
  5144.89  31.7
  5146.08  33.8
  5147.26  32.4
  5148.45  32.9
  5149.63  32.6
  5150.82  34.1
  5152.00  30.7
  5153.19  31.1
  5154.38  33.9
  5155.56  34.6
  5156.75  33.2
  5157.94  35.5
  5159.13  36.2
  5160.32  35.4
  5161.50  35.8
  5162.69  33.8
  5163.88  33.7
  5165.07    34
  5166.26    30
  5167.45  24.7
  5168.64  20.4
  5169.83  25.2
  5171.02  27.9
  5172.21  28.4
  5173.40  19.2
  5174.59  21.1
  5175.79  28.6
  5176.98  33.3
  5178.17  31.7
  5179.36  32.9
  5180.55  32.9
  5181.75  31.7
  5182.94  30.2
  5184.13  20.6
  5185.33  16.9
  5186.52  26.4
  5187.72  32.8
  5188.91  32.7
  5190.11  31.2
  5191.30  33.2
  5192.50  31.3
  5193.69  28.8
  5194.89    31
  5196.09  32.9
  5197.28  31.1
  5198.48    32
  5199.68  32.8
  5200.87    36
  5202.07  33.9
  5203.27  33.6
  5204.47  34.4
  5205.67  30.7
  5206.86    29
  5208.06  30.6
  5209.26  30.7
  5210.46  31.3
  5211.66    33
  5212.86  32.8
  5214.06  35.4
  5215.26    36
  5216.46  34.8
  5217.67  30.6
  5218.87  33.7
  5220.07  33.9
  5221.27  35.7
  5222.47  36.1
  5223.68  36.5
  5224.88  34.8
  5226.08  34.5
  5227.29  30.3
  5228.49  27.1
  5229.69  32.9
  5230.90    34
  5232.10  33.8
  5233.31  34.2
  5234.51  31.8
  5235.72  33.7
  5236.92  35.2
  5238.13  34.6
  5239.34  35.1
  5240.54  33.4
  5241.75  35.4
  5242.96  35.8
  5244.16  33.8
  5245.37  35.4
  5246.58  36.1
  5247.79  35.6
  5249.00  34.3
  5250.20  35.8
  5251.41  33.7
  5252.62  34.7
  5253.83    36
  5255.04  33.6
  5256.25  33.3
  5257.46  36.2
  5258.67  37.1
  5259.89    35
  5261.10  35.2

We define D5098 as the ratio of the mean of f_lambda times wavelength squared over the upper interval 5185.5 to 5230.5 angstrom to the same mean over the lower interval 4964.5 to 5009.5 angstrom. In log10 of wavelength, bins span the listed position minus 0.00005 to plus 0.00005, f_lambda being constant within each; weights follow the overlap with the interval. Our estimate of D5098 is 1.04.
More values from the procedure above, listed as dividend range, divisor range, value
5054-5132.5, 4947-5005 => 1.05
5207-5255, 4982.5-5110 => 1.08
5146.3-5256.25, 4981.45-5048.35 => 1.04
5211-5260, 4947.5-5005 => 1.11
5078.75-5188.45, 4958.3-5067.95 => 1.00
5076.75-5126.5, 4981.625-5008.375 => 1.08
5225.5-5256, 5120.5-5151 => 1.08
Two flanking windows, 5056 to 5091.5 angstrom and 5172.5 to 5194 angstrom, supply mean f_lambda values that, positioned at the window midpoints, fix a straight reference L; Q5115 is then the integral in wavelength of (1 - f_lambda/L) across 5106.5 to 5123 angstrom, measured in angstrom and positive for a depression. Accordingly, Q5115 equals -1.1 angstrom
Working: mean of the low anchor 34.5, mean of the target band 34.5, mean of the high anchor 28.6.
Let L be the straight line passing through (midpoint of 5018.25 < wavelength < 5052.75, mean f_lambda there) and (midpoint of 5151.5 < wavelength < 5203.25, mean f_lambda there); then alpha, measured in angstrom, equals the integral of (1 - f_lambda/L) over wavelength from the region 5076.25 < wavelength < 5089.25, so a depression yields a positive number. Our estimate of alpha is -0.7 angstrom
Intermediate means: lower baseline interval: 33.5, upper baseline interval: 30.5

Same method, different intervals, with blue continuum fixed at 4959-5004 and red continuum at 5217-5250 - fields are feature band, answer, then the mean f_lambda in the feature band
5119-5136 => 0.39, 33.3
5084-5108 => -0.30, 34.6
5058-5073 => -0.23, 34.7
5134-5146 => 0.64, 32.3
